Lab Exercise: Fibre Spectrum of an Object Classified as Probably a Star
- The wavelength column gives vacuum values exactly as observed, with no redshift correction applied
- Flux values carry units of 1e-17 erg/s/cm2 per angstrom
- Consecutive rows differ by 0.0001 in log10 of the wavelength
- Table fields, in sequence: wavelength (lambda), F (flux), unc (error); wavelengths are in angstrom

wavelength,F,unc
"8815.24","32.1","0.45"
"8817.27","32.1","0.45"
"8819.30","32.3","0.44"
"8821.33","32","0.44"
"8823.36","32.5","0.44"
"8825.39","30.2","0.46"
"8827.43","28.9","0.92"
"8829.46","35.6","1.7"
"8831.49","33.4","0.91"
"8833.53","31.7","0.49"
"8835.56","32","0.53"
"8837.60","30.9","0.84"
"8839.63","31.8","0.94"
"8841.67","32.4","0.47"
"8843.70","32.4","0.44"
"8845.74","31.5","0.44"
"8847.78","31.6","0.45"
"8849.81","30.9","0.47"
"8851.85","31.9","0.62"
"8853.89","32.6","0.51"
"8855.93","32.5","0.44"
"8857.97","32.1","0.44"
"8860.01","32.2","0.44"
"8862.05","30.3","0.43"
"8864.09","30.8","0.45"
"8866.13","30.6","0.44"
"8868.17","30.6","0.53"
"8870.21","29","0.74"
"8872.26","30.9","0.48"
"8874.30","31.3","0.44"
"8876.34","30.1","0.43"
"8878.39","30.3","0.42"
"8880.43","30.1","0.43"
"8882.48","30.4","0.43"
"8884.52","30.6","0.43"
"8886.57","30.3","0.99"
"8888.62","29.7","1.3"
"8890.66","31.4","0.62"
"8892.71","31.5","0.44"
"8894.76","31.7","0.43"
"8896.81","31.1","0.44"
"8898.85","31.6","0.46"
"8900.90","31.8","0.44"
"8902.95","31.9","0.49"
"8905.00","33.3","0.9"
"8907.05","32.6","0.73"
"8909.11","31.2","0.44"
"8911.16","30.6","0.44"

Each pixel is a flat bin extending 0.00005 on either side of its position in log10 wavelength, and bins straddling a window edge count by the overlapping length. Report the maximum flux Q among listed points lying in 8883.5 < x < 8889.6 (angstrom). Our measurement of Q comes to 30.6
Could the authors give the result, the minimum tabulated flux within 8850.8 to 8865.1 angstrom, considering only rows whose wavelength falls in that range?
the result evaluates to 30.3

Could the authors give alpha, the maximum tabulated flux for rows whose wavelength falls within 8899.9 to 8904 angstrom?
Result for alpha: 31.9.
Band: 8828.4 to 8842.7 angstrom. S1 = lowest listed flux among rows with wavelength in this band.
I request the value 30.9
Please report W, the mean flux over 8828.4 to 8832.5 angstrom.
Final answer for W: 34.5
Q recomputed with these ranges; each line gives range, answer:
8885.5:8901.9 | 31.8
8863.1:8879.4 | 31.3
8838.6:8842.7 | 32.4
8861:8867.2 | 30.8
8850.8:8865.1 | 32.6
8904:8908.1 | 33.3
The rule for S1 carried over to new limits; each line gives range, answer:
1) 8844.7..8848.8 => 31.5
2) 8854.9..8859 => 32.1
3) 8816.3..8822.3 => 32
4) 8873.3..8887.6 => 30.1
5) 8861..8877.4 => 29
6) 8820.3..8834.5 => 28.9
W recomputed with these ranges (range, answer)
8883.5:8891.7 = 30.5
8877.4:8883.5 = 30.3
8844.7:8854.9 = 31.7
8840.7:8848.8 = 32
